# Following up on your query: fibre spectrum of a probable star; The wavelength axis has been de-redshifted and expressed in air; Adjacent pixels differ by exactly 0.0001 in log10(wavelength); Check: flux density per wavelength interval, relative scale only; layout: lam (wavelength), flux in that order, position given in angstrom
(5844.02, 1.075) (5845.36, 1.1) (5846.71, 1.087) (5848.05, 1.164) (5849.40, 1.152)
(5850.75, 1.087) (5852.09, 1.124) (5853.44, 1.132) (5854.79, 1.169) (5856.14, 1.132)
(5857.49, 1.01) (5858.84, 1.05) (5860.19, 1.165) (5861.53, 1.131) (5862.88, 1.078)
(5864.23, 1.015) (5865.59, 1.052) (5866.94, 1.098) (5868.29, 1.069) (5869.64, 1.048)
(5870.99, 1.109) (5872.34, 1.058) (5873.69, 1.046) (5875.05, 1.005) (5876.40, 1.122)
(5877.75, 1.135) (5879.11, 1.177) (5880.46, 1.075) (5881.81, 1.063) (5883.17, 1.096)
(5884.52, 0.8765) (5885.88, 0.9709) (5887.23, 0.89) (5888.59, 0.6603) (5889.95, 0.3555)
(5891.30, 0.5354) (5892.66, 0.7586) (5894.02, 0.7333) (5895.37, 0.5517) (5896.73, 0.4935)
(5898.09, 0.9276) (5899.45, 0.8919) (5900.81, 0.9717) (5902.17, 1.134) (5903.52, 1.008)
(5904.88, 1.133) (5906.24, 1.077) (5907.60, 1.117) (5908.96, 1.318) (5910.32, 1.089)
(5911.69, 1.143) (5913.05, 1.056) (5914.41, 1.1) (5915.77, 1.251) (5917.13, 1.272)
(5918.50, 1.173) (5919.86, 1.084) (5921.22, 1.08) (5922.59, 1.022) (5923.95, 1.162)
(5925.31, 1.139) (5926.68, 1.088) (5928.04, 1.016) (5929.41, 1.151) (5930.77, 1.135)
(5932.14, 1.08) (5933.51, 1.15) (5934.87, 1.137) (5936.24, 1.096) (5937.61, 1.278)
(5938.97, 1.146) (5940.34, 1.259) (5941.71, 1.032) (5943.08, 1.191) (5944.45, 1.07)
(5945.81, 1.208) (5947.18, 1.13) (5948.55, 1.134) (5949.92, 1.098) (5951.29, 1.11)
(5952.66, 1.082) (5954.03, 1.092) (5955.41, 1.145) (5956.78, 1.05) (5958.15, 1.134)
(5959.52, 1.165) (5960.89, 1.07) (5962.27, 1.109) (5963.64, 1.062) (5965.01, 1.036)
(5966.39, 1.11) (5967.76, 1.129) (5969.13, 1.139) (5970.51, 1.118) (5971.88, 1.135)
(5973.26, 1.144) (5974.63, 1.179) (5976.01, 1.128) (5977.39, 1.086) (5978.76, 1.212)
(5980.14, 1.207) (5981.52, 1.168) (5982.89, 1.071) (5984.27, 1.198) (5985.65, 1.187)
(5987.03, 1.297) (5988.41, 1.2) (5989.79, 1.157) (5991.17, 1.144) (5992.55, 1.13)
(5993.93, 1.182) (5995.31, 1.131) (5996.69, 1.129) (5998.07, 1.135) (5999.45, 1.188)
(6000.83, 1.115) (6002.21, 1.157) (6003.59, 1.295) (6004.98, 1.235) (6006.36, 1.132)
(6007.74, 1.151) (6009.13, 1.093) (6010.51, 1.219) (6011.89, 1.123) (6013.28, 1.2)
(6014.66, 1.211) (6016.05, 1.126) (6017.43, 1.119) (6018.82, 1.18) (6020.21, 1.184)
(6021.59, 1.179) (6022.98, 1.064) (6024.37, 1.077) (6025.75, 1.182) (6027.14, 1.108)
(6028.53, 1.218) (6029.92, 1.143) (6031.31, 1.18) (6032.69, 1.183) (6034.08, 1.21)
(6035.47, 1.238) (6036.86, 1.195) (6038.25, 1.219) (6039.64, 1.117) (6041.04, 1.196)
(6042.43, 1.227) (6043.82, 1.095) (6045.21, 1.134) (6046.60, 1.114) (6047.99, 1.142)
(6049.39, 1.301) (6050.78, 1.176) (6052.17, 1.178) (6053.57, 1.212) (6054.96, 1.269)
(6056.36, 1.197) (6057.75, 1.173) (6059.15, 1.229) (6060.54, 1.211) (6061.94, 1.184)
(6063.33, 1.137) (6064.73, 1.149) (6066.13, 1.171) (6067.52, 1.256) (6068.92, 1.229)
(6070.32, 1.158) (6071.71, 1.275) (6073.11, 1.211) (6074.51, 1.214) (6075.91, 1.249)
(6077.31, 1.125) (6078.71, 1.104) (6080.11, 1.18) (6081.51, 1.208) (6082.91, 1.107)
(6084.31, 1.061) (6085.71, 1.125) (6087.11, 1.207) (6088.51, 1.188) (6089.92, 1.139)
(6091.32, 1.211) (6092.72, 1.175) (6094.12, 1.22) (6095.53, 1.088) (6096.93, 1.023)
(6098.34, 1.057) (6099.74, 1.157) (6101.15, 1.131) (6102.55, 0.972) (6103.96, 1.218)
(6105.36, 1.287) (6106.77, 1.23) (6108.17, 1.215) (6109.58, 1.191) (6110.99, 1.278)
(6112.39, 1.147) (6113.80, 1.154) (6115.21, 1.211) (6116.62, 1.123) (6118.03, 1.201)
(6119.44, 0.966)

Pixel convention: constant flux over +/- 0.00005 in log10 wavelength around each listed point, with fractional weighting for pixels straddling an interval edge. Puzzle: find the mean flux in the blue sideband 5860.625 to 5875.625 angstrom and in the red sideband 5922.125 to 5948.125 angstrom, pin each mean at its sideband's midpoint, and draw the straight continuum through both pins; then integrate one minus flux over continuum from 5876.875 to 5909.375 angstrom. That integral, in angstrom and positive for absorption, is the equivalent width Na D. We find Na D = 5.3 angstrom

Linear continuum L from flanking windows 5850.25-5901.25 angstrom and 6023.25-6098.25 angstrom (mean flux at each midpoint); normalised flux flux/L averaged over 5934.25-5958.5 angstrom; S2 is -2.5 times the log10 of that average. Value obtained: -0.09 mag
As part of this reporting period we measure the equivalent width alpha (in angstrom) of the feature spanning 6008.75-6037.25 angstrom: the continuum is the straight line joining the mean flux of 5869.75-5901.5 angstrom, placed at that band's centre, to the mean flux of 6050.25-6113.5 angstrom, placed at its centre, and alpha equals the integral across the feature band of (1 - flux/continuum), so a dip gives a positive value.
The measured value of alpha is -1.90 angstrom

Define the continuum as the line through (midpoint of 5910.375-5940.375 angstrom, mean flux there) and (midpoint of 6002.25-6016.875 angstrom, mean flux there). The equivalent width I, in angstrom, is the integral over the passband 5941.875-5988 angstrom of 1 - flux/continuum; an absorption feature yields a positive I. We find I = 0.9 angstrom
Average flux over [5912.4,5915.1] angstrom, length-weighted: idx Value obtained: 1.08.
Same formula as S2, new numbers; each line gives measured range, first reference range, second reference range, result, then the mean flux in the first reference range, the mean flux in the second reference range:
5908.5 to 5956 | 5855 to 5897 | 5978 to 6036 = -0.085 mag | 0.96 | 1.17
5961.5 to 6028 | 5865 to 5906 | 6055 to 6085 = -0.067 mag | 0.936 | 1.18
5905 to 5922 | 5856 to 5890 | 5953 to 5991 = -0.070 mag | 1.03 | 1.14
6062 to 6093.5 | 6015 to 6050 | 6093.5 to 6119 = -0.015 mag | 1.17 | 1.16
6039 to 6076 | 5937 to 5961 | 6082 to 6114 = -0.039 mag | 1.13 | 1.16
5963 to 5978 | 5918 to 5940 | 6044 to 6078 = 0.029 mag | 1.12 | 1.19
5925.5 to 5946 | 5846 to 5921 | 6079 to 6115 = -0.078 mag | 1.02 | 1.16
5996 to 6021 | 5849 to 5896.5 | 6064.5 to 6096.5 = -0.054 mag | 0.986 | 1.18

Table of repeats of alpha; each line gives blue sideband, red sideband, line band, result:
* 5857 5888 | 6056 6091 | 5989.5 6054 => -1.0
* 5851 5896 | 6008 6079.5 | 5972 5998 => -1.2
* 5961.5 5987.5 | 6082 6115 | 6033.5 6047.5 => -0.3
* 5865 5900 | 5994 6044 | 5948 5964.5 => -0.8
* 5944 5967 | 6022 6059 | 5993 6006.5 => -0.3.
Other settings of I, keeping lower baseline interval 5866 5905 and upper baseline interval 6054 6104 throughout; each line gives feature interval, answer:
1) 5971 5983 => -1.3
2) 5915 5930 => -2.4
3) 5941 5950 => -1.1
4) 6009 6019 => -0.7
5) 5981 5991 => -1.2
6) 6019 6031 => -0.5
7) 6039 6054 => -0.6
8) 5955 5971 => -1.3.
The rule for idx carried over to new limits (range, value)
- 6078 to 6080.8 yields 1.14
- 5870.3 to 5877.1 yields 1.07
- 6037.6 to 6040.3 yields 1.17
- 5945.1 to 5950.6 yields 1.14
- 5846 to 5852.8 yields 1.12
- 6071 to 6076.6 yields 1.24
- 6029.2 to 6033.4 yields 1.17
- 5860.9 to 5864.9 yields 1.07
